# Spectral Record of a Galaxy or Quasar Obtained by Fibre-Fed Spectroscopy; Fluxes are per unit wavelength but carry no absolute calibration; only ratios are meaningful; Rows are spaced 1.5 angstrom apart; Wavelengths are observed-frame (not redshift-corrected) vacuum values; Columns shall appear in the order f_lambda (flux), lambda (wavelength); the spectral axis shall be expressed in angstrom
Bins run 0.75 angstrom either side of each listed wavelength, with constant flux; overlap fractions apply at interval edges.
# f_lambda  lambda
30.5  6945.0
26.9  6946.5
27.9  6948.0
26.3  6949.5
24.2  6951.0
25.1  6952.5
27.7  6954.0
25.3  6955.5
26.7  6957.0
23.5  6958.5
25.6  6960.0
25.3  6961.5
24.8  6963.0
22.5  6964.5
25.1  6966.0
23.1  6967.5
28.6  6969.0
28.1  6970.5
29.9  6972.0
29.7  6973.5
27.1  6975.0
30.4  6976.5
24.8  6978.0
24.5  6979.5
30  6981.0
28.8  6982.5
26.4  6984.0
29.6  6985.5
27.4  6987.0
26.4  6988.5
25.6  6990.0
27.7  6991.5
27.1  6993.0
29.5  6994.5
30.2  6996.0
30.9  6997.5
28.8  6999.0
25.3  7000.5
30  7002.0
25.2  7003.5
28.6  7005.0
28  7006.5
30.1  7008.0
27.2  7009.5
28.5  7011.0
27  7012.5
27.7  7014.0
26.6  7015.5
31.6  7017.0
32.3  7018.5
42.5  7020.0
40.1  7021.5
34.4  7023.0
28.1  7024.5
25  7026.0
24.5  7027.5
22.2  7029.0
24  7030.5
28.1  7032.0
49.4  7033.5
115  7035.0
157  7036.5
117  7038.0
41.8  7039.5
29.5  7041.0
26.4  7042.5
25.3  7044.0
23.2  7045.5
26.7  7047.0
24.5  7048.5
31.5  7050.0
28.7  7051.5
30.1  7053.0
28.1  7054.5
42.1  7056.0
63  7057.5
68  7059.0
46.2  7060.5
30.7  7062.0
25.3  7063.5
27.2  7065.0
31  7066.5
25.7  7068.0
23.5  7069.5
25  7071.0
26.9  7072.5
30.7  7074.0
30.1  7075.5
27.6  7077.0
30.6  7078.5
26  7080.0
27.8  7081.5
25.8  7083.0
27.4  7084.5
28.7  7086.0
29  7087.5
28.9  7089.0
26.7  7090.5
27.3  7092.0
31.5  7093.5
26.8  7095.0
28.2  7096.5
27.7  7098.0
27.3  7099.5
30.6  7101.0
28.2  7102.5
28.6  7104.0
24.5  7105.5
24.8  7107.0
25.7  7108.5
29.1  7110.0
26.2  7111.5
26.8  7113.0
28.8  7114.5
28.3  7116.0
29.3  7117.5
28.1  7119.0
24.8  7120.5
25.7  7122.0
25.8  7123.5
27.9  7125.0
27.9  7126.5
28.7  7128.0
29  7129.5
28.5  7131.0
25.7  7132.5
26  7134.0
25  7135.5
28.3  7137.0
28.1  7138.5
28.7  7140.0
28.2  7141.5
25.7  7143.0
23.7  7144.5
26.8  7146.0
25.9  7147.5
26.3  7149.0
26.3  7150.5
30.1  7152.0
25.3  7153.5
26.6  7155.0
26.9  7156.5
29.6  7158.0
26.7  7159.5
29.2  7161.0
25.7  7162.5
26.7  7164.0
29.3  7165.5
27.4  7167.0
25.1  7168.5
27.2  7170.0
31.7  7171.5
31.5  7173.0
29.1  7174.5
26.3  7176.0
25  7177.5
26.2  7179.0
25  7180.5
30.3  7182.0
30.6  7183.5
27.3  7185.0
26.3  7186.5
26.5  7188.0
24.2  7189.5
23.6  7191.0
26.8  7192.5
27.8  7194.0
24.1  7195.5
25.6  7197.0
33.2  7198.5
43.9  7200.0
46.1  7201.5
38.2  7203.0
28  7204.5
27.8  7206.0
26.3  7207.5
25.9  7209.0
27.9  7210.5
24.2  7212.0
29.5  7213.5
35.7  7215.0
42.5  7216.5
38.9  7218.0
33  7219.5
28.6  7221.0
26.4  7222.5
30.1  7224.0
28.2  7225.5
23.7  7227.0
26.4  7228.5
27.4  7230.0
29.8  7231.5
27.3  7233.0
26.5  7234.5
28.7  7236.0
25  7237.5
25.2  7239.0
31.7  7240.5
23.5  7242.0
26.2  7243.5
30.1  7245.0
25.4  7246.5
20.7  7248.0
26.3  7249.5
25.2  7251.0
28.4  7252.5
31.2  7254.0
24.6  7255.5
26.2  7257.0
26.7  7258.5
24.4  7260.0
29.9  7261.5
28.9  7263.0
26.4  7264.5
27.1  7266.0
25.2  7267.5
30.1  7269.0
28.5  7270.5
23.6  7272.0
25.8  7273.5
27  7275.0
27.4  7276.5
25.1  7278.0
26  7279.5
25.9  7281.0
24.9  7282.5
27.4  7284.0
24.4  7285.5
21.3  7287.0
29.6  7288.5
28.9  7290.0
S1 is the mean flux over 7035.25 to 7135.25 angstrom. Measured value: 33.1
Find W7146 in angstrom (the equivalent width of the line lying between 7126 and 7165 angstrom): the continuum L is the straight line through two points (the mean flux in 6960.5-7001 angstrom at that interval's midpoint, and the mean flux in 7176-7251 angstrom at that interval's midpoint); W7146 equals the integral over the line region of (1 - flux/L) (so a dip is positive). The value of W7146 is 1.6 angstrom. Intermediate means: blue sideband 27.3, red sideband 28.7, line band 27.1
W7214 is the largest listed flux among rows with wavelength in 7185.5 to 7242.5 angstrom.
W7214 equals 46.1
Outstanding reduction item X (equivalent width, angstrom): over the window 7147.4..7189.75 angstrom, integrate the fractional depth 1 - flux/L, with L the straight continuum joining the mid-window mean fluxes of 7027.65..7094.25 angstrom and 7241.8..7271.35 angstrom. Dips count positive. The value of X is 5.6 angstrom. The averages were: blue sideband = 37.6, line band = 27.5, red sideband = 26.8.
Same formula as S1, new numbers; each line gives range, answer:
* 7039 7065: 34.5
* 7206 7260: 28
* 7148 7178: 27.6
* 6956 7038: 33.1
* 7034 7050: 57.2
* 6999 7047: 39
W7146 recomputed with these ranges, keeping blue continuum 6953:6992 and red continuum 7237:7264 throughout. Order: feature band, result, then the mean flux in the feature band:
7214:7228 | -2.7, 31.8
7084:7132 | -1.8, 27.7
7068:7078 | -0.2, 27.3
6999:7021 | -2.3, 29.4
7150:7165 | -0.4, 27.4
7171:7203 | -3.2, 29.3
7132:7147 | 0.0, 26.6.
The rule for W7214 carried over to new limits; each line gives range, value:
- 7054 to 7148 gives 68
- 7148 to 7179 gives 31.7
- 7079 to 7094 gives 31.5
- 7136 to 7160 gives 30.1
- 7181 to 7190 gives 30.6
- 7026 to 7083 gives 157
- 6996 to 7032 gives 42.5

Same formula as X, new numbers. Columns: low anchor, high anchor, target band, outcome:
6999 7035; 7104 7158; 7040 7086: -2.2 angstrom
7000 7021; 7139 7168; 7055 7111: -4.5 angstrom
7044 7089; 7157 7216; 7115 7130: 1.3 angstrom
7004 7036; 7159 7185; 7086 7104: 1.8 angstrom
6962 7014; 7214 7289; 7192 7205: -2.5 angstrom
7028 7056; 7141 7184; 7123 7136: 2.1 angstrom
